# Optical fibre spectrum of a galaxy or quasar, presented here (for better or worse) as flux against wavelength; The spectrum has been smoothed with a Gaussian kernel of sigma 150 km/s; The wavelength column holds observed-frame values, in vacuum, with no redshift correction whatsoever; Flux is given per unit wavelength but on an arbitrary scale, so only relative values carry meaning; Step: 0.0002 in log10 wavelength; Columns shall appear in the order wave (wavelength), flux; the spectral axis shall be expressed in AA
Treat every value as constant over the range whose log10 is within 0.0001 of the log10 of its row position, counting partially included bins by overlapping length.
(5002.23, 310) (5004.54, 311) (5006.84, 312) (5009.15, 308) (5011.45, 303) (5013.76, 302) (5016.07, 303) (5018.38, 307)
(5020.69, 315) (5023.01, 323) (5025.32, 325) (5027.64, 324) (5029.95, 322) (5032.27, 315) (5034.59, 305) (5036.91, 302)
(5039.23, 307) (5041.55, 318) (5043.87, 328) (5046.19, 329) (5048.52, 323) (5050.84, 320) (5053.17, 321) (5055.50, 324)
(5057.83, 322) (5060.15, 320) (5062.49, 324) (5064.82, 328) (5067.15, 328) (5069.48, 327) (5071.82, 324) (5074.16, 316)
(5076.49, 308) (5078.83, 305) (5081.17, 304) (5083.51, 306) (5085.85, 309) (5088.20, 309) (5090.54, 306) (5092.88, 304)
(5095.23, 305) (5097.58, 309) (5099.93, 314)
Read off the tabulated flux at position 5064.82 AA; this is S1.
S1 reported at 328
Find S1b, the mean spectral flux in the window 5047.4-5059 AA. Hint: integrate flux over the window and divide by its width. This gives 322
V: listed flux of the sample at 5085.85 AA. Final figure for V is 309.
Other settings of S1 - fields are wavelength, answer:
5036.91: 302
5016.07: 303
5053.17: 321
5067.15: 328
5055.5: 324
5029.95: 322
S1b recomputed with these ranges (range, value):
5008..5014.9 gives 305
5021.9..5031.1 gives 324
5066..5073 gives 326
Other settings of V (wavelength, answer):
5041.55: 318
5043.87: 328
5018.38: 307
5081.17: 304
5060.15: 320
